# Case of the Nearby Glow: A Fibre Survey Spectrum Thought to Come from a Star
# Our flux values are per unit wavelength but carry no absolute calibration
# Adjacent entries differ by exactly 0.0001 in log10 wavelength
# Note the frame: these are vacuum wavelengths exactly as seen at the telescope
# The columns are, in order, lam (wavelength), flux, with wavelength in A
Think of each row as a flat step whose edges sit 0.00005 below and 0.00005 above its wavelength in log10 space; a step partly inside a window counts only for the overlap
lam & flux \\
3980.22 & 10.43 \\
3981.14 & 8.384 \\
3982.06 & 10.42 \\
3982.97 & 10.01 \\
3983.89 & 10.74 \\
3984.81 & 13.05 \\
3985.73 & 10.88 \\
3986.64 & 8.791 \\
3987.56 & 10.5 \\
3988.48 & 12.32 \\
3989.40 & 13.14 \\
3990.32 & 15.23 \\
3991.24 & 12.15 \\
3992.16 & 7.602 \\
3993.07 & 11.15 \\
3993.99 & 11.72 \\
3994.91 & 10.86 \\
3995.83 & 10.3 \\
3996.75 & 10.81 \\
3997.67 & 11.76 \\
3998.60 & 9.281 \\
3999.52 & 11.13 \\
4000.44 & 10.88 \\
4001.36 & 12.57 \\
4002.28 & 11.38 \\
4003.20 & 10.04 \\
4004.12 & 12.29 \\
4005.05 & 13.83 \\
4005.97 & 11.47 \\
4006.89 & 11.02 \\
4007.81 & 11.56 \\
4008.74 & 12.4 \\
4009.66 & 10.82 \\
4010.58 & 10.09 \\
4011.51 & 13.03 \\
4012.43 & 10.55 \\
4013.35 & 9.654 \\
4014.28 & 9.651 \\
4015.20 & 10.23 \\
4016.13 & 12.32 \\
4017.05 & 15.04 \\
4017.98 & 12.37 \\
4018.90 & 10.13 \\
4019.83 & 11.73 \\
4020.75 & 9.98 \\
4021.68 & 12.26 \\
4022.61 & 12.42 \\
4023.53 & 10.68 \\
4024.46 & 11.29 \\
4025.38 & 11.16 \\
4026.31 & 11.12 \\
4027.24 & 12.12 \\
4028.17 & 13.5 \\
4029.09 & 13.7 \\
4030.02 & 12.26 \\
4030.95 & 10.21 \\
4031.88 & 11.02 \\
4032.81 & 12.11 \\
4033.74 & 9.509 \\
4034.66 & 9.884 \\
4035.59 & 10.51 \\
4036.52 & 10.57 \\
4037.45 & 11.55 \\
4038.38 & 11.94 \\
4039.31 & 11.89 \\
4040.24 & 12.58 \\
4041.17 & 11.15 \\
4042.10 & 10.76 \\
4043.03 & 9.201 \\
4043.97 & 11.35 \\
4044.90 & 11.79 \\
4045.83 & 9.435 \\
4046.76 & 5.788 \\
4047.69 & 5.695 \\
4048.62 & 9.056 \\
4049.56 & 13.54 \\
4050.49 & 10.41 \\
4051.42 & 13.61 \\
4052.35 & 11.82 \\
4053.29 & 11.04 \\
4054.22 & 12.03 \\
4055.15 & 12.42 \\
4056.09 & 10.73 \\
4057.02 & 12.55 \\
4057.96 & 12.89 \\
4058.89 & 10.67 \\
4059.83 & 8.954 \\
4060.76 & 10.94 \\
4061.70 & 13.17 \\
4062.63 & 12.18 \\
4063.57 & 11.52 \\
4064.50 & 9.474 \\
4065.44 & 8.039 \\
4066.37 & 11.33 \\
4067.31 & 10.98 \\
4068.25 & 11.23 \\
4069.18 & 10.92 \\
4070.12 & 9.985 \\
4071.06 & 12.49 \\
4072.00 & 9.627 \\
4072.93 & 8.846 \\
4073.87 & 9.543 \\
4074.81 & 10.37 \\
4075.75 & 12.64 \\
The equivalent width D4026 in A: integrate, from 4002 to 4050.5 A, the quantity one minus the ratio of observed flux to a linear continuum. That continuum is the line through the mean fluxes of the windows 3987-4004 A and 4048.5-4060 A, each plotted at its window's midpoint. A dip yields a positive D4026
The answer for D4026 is 1.4 A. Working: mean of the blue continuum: 11.3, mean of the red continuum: 11.6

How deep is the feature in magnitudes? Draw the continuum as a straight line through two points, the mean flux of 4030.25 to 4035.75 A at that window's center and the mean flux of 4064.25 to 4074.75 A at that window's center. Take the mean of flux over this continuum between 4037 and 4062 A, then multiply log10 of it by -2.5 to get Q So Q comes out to -0.05 mag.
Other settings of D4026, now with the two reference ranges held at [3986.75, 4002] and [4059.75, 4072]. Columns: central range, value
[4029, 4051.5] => 0.7 A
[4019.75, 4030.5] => -0.7 A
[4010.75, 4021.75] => -0.2 A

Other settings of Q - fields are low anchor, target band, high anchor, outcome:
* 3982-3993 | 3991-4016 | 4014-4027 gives 0.032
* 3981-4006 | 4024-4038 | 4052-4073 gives -0.024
